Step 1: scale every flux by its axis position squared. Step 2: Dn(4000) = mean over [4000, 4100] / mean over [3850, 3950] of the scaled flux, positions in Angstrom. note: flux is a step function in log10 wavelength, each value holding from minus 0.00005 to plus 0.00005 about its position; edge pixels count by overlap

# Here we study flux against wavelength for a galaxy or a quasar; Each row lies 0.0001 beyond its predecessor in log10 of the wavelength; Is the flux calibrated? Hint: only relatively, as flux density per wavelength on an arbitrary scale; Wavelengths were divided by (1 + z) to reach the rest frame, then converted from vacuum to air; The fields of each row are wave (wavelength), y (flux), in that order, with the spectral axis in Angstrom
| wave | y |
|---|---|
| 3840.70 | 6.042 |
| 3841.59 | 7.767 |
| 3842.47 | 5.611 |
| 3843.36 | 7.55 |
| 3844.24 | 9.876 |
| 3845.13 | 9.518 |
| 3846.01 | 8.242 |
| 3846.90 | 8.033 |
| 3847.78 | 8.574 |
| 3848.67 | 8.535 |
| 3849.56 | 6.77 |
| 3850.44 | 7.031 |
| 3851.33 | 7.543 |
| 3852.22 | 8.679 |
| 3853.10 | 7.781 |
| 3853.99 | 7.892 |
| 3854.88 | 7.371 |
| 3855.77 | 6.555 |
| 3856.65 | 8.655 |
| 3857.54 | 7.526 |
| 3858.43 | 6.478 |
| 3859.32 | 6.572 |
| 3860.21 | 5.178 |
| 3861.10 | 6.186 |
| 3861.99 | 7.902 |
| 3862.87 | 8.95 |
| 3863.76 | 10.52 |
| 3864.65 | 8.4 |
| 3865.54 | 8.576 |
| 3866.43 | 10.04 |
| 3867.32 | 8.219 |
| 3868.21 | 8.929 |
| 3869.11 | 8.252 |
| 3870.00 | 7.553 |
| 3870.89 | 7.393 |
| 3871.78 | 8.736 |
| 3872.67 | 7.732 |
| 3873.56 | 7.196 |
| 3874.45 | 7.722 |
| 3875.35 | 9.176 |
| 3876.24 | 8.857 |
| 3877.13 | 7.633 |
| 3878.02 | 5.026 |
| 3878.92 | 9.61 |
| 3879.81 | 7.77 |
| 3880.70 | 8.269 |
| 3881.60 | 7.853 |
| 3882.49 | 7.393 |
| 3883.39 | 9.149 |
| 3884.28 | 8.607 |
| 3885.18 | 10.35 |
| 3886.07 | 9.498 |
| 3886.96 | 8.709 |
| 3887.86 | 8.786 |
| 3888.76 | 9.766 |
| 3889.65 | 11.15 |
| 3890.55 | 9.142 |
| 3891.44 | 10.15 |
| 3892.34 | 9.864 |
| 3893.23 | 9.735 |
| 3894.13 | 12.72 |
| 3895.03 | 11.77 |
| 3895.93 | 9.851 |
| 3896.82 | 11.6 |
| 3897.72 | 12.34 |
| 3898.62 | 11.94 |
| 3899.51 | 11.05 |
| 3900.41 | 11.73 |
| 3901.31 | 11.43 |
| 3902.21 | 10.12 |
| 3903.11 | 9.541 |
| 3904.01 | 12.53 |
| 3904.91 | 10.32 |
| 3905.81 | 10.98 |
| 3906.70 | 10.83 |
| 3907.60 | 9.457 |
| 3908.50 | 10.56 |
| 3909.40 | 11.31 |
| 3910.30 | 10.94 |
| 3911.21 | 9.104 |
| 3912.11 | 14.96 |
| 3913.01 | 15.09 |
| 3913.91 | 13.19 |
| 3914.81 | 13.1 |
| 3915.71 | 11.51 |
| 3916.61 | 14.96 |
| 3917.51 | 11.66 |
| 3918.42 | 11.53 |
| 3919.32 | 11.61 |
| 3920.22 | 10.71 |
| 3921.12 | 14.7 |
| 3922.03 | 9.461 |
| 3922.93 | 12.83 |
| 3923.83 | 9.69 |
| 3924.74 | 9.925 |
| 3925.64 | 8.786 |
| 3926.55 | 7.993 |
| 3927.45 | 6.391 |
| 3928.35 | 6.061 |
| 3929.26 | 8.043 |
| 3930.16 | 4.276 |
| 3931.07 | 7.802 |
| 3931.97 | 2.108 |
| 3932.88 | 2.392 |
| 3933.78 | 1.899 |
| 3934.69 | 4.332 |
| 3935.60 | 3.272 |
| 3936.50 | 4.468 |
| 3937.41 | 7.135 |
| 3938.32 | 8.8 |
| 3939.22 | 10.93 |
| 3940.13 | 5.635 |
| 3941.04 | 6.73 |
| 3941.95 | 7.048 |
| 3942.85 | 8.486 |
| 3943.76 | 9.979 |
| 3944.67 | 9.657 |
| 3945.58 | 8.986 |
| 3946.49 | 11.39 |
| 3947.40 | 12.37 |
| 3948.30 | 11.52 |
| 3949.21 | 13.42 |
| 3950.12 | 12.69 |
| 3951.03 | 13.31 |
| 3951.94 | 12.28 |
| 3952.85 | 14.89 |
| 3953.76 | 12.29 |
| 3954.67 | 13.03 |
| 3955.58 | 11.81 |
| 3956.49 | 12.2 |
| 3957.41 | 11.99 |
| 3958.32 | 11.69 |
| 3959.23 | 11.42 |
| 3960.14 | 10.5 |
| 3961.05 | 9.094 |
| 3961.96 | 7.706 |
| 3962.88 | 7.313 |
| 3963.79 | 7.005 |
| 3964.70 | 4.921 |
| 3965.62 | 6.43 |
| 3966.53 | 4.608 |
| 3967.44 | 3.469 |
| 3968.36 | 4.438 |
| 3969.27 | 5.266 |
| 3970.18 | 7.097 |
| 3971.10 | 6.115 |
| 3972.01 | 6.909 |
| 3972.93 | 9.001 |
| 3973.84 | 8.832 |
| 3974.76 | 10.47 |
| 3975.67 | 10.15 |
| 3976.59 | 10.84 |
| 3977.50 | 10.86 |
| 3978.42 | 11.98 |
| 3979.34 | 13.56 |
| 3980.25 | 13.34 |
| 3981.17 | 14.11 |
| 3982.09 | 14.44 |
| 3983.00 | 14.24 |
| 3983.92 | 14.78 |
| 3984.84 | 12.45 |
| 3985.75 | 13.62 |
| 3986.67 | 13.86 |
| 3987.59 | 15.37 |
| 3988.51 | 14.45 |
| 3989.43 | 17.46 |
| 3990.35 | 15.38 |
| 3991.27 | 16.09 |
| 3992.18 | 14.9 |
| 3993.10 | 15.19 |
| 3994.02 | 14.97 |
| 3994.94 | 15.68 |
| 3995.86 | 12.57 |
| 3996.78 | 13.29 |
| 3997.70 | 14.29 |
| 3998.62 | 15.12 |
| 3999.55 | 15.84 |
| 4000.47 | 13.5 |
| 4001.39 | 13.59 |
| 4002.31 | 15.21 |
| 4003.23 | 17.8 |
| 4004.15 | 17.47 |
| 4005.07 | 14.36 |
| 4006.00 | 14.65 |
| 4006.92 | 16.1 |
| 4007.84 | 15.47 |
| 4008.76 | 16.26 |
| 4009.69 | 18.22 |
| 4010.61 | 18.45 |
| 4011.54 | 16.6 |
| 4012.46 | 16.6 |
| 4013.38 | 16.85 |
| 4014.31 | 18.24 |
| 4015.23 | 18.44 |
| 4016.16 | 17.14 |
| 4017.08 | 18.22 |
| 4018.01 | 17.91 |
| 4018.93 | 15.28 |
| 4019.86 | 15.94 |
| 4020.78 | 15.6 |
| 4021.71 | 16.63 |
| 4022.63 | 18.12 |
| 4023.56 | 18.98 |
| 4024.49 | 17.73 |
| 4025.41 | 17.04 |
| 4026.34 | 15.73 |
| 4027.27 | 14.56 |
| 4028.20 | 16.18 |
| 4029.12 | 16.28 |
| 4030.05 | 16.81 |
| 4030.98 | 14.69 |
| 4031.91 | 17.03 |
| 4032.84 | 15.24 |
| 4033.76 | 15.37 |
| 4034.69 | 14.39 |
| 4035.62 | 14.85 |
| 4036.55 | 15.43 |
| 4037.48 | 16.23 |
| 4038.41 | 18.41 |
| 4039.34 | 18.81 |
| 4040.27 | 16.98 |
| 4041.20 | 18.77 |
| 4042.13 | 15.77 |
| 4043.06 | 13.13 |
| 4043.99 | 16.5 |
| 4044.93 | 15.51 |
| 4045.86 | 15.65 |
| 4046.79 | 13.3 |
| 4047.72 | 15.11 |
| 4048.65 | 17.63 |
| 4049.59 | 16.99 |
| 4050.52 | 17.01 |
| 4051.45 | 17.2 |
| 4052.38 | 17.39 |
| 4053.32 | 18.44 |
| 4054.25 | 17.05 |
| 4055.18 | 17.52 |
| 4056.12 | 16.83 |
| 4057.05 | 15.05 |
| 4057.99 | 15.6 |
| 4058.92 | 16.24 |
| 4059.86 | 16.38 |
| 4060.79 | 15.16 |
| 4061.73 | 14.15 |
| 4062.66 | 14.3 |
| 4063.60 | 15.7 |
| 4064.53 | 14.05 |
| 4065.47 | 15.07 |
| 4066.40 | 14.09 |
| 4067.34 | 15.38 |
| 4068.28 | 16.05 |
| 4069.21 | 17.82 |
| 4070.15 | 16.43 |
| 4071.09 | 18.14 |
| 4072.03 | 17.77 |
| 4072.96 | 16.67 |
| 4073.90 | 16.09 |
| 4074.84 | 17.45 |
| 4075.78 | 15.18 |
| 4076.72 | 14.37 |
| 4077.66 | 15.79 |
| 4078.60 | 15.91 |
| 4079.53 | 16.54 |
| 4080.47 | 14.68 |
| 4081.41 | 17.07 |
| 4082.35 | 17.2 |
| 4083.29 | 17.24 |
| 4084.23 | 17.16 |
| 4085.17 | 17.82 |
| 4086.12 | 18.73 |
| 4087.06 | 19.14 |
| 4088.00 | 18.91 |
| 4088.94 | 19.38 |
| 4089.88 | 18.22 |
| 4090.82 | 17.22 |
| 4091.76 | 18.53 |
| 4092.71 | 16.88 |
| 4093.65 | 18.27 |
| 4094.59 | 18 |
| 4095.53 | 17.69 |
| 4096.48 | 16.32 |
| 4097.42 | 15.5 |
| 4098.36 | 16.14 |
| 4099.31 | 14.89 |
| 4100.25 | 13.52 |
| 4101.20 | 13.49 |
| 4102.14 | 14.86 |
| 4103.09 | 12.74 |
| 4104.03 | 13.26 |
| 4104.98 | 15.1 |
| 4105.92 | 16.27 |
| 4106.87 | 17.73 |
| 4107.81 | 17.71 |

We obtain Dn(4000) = 1.9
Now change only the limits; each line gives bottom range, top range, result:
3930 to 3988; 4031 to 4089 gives 1.82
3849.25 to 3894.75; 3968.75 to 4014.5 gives 1.76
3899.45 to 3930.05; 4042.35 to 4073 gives 1.59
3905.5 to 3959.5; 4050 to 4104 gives 1.78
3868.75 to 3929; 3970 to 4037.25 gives 1.55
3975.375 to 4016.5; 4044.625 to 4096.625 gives 1.15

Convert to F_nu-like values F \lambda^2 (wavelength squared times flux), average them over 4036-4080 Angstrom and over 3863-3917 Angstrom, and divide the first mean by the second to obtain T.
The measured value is 1.76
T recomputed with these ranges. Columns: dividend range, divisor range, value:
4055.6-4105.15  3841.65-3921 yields 1.90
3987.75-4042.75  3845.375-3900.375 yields 2.00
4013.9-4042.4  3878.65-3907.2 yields 1.76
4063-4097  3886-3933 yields 1.77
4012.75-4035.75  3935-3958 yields 1.69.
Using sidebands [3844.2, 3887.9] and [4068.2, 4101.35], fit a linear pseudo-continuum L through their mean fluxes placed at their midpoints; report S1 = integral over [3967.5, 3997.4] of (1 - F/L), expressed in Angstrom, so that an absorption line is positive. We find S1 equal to 1.64 Angstrom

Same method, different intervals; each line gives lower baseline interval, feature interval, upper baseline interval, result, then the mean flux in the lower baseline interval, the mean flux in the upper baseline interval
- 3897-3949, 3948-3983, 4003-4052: 6.39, 9.6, 16.5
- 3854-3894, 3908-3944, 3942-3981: 0.88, 8.38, 9.84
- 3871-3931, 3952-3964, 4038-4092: 1.28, 10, 16.6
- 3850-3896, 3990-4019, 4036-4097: -4.00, 8.46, 16.6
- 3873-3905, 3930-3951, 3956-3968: 2.11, 9.66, 8.31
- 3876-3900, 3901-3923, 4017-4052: -2.01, 9.59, 16.3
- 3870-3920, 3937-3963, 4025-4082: 3.67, 10.2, 16.1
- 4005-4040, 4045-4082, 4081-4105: 1.24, 16.6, 16.7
